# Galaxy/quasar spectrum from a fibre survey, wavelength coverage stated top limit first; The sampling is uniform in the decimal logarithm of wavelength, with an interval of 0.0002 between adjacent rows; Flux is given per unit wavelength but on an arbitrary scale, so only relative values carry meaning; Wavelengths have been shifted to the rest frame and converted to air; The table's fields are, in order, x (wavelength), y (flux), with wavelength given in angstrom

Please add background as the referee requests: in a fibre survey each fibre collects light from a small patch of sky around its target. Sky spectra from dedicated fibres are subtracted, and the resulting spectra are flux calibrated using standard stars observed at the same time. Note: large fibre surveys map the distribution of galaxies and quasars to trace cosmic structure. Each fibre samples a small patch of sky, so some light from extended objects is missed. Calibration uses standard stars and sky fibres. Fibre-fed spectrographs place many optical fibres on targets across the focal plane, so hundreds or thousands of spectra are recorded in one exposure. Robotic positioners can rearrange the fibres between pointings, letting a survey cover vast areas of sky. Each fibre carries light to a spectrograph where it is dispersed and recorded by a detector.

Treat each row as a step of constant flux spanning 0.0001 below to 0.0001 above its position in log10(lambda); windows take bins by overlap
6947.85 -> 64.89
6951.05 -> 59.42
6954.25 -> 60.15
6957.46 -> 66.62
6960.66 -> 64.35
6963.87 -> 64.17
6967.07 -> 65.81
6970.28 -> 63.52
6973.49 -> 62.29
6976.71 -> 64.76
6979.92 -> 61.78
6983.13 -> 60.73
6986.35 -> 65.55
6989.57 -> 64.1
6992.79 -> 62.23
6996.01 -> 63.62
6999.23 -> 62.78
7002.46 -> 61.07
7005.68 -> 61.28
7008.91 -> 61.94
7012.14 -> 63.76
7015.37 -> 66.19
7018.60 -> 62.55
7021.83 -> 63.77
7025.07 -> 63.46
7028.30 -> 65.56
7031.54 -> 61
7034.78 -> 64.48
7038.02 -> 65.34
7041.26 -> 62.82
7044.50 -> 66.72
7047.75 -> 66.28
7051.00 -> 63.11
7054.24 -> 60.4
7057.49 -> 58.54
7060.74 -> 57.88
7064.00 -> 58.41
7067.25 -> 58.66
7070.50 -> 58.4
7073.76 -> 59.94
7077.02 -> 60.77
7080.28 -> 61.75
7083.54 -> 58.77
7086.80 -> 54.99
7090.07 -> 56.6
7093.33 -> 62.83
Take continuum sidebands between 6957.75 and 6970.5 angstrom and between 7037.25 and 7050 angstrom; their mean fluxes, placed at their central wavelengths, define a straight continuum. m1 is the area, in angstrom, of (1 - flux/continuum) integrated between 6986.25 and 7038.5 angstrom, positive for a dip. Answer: 1.3 angstrom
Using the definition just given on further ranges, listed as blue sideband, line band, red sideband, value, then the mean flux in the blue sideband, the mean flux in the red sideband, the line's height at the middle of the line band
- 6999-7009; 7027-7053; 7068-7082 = -1.5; 61.6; 60.1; 60.8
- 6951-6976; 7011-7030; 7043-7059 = -0.3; 63.6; 63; 63.2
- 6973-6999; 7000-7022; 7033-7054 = 0.3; 63.1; 64.5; 63.7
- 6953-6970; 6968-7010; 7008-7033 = 0.8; 64.3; 63.6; 63.9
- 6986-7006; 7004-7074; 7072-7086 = -1.1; 62.9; 60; 61.4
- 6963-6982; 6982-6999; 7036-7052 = 0.2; 63.7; 64.9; 64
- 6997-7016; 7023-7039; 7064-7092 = -0.7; 62.7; 58.8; 61.3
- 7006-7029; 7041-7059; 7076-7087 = -0.4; 63.7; 59.5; 61.6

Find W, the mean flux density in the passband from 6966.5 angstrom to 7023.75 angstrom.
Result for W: 63.2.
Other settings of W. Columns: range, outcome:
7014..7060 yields 63.5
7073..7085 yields 60.4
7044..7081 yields 60.7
